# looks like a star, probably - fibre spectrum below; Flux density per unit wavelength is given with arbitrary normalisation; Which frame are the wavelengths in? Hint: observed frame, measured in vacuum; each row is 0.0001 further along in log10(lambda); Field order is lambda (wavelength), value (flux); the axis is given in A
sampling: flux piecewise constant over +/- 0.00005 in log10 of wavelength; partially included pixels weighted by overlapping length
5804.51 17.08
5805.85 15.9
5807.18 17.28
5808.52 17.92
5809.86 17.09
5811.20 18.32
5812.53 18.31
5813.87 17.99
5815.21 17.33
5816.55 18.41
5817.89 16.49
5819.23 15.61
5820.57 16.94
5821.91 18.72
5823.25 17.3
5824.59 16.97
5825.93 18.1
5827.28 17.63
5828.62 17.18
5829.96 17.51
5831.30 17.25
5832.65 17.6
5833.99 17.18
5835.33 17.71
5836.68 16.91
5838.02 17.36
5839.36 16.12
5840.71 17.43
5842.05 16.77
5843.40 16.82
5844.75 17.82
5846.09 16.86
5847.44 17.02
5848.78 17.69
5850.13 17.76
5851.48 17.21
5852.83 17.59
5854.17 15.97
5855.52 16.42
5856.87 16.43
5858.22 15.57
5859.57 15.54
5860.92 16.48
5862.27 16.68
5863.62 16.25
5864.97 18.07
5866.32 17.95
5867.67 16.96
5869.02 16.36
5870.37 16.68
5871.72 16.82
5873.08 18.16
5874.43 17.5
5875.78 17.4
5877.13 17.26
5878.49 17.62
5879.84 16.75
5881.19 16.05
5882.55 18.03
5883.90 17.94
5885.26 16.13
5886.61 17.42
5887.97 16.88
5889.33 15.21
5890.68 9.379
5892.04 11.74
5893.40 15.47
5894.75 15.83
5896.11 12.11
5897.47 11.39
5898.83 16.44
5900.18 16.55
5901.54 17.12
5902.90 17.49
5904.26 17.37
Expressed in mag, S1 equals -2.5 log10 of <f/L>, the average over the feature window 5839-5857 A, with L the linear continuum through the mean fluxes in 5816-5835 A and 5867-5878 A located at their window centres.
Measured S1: 0.01 mag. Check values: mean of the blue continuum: 17.3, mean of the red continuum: 17.1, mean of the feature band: 17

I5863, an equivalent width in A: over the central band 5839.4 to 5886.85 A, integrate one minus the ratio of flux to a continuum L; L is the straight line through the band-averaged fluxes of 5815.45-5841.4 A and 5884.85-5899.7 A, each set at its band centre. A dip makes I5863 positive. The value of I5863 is -4.0 A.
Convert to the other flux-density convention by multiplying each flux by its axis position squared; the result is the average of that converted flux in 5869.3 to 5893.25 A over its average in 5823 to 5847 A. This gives 0.96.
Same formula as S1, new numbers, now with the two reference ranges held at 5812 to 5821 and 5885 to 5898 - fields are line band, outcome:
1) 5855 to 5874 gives -0.102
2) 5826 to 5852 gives -0.061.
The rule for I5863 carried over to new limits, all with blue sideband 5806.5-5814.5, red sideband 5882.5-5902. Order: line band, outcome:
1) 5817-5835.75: 0.0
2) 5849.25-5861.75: -0.2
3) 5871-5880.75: -1.1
